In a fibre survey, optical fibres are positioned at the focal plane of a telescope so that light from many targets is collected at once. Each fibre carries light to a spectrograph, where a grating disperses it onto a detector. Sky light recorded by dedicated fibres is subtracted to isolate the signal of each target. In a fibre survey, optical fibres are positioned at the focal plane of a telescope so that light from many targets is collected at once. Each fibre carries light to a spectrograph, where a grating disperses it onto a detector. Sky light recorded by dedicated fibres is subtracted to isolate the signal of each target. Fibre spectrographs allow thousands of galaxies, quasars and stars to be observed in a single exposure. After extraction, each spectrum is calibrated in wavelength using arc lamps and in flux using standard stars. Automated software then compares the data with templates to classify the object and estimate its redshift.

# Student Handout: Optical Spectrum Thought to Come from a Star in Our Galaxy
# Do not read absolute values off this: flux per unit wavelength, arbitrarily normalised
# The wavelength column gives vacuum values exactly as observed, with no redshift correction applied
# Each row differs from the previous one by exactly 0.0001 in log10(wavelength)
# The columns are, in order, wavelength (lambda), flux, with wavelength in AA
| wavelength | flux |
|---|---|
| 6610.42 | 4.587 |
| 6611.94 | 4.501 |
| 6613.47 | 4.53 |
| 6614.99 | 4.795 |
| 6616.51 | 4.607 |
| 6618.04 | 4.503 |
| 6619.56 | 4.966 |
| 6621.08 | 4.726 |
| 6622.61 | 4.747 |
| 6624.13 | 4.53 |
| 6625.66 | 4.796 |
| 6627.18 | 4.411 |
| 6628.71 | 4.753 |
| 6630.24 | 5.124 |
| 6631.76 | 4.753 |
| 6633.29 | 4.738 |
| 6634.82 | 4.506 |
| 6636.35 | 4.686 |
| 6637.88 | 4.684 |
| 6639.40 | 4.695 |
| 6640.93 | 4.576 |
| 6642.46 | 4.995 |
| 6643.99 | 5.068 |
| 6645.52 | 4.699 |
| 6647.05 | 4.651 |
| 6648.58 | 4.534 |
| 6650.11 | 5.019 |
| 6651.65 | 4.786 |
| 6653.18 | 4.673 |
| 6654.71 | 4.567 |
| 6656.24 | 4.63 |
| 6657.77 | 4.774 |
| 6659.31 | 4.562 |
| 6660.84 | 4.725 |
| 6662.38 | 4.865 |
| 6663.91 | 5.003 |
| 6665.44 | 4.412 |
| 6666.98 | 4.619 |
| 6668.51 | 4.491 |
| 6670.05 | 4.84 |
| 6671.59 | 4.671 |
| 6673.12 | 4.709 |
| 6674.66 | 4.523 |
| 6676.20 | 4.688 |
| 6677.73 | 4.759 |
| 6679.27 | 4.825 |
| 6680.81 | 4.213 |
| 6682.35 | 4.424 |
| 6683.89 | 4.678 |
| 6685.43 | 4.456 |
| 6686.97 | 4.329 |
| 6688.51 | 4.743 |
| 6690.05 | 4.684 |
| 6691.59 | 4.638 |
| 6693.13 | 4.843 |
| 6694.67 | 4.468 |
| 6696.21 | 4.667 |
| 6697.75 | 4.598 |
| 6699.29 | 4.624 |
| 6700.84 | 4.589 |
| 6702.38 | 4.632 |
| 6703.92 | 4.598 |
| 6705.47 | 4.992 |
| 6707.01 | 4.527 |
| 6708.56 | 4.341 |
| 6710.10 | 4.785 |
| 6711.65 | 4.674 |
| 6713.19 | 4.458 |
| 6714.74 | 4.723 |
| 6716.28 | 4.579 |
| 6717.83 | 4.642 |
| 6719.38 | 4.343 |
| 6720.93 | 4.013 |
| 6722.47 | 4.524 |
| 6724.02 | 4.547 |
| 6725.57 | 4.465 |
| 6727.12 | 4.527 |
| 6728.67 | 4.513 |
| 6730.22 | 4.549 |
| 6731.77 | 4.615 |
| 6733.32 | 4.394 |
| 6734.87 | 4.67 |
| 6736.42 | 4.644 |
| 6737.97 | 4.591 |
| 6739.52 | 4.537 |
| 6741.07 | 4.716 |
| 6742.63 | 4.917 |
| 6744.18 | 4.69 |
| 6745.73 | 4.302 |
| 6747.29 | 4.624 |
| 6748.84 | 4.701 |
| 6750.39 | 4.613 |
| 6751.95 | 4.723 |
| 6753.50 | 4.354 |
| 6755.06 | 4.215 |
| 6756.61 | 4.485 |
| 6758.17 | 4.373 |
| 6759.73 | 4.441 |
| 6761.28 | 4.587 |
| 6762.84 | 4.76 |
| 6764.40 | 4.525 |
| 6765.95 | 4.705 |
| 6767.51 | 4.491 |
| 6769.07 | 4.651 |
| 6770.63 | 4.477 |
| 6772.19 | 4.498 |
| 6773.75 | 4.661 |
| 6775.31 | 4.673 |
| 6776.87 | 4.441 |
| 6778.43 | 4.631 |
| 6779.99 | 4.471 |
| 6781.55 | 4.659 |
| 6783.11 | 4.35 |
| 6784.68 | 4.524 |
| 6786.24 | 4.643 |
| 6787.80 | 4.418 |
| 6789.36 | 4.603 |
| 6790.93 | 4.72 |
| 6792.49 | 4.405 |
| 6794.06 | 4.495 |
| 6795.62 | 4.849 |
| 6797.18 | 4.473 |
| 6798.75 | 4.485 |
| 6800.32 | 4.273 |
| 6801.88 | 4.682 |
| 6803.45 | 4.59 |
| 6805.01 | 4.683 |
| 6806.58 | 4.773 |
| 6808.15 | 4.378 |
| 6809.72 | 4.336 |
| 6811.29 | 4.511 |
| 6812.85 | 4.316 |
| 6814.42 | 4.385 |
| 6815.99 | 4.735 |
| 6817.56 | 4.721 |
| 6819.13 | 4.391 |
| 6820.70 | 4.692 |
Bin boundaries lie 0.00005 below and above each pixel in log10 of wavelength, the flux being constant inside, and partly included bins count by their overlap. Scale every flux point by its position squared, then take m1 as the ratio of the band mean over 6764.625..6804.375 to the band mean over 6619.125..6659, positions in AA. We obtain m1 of 1.01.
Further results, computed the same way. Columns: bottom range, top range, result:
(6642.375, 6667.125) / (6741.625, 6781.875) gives 0.99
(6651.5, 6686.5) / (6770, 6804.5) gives 1.01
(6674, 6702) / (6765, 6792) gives 1.02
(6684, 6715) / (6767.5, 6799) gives 1.01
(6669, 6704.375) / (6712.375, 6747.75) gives 1.00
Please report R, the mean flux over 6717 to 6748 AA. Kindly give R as 4.54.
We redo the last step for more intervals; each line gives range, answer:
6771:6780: 4.57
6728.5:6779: 4.57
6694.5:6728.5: 4.56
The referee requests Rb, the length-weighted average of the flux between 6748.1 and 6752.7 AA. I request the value 4.68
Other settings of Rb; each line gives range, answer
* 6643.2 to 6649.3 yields 4.74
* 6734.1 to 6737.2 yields 4.66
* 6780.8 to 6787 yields 4.54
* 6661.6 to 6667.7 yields 4.72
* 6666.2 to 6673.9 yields 4.66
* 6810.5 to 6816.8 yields 4.49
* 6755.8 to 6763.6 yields 4.53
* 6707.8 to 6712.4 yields 4.6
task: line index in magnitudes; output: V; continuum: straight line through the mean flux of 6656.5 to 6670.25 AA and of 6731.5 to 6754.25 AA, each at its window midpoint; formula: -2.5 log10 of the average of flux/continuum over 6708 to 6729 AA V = 0.03 mag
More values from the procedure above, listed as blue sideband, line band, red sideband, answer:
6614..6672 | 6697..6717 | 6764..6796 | 0.00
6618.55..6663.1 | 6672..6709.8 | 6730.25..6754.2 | 0.01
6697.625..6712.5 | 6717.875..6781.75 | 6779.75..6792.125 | 0.01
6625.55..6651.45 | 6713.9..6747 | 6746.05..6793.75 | 0.01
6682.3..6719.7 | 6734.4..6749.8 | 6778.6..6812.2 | -0.01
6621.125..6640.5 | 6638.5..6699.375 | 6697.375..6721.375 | -0.01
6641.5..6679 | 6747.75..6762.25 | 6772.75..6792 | 0.02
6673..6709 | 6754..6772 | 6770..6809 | 0.01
